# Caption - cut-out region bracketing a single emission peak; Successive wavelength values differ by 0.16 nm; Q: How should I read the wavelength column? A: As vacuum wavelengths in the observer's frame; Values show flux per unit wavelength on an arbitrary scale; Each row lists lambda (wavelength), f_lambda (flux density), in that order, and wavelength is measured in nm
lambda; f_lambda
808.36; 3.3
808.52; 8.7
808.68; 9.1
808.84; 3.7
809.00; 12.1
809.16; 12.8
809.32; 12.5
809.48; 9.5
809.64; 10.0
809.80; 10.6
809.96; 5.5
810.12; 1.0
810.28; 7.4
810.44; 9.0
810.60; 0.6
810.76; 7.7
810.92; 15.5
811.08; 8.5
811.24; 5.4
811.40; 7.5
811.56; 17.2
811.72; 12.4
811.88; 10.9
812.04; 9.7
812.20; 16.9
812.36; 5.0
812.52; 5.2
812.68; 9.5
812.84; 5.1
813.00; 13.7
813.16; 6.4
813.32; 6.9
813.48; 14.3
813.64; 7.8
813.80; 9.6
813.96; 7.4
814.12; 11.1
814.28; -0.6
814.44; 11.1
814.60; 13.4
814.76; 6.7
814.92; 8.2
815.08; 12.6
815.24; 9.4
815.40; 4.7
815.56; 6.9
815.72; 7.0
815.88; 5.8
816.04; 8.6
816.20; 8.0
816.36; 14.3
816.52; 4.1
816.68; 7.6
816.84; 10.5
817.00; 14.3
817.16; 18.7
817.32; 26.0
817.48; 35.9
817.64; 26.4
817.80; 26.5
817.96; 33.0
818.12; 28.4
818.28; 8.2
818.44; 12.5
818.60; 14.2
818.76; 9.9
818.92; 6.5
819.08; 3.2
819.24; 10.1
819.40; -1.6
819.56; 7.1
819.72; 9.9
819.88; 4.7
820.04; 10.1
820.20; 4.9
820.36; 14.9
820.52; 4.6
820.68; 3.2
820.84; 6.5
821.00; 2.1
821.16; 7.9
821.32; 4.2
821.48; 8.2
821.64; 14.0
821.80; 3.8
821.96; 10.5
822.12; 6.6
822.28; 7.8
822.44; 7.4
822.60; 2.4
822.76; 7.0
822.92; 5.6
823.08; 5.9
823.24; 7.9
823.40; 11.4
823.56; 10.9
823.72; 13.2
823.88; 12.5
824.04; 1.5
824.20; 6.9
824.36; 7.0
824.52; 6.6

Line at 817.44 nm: [O II] 3727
